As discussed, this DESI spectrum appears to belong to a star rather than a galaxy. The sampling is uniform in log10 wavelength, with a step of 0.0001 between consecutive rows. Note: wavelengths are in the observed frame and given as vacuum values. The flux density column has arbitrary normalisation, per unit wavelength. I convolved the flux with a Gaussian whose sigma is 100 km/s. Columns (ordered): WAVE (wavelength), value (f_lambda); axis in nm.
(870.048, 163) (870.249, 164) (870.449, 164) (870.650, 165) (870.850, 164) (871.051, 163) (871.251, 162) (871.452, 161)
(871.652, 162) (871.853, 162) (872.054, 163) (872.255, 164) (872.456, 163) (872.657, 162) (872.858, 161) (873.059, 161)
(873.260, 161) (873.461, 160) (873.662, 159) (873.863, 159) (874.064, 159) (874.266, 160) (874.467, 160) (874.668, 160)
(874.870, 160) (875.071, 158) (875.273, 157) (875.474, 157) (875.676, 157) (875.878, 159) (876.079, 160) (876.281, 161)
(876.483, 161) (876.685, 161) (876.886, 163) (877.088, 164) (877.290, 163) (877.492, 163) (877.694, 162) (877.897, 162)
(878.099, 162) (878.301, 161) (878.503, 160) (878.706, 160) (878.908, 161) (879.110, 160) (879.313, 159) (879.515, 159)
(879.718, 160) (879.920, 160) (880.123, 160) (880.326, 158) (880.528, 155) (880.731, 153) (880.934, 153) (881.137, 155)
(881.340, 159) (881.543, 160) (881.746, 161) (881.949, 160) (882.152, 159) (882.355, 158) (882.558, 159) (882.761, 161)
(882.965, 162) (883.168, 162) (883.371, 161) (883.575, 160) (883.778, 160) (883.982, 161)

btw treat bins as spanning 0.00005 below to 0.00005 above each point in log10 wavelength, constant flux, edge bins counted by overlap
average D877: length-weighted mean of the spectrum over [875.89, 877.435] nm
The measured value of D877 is 162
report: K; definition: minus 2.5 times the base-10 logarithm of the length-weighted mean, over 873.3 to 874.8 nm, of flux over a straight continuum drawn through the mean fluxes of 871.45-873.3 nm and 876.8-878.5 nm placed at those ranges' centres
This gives 0.02 mag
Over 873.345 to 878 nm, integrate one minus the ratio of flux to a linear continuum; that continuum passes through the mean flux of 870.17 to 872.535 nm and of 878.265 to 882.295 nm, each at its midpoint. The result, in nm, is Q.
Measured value 0.02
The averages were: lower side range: 163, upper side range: 159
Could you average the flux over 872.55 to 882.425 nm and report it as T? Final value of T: 160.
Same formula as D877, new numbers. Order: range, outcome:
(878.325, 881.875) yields 158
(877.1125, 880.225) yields 161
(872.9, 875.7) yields 159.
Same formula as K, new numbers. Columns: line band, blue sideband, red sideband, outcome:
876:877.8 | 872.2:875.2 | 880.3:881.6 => -0.02 mag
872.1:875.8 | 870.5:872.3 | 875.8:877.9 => 0.02 mag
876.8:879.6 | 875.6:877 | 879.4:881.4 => -0.02 mag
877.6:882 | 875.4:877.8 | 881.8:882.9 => 0.01 mag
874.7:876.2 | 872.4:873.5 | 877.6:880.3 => 0.02 mag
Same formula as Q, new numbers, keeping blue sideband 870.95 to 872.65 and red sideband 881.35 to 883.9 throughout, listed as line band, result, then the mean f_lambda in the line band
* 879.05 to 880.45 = 0.013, 159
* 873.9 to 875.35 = 0.024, 159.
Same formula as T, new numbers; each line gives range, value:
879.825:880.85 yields 157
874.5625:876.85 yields 159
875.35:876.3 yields 159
